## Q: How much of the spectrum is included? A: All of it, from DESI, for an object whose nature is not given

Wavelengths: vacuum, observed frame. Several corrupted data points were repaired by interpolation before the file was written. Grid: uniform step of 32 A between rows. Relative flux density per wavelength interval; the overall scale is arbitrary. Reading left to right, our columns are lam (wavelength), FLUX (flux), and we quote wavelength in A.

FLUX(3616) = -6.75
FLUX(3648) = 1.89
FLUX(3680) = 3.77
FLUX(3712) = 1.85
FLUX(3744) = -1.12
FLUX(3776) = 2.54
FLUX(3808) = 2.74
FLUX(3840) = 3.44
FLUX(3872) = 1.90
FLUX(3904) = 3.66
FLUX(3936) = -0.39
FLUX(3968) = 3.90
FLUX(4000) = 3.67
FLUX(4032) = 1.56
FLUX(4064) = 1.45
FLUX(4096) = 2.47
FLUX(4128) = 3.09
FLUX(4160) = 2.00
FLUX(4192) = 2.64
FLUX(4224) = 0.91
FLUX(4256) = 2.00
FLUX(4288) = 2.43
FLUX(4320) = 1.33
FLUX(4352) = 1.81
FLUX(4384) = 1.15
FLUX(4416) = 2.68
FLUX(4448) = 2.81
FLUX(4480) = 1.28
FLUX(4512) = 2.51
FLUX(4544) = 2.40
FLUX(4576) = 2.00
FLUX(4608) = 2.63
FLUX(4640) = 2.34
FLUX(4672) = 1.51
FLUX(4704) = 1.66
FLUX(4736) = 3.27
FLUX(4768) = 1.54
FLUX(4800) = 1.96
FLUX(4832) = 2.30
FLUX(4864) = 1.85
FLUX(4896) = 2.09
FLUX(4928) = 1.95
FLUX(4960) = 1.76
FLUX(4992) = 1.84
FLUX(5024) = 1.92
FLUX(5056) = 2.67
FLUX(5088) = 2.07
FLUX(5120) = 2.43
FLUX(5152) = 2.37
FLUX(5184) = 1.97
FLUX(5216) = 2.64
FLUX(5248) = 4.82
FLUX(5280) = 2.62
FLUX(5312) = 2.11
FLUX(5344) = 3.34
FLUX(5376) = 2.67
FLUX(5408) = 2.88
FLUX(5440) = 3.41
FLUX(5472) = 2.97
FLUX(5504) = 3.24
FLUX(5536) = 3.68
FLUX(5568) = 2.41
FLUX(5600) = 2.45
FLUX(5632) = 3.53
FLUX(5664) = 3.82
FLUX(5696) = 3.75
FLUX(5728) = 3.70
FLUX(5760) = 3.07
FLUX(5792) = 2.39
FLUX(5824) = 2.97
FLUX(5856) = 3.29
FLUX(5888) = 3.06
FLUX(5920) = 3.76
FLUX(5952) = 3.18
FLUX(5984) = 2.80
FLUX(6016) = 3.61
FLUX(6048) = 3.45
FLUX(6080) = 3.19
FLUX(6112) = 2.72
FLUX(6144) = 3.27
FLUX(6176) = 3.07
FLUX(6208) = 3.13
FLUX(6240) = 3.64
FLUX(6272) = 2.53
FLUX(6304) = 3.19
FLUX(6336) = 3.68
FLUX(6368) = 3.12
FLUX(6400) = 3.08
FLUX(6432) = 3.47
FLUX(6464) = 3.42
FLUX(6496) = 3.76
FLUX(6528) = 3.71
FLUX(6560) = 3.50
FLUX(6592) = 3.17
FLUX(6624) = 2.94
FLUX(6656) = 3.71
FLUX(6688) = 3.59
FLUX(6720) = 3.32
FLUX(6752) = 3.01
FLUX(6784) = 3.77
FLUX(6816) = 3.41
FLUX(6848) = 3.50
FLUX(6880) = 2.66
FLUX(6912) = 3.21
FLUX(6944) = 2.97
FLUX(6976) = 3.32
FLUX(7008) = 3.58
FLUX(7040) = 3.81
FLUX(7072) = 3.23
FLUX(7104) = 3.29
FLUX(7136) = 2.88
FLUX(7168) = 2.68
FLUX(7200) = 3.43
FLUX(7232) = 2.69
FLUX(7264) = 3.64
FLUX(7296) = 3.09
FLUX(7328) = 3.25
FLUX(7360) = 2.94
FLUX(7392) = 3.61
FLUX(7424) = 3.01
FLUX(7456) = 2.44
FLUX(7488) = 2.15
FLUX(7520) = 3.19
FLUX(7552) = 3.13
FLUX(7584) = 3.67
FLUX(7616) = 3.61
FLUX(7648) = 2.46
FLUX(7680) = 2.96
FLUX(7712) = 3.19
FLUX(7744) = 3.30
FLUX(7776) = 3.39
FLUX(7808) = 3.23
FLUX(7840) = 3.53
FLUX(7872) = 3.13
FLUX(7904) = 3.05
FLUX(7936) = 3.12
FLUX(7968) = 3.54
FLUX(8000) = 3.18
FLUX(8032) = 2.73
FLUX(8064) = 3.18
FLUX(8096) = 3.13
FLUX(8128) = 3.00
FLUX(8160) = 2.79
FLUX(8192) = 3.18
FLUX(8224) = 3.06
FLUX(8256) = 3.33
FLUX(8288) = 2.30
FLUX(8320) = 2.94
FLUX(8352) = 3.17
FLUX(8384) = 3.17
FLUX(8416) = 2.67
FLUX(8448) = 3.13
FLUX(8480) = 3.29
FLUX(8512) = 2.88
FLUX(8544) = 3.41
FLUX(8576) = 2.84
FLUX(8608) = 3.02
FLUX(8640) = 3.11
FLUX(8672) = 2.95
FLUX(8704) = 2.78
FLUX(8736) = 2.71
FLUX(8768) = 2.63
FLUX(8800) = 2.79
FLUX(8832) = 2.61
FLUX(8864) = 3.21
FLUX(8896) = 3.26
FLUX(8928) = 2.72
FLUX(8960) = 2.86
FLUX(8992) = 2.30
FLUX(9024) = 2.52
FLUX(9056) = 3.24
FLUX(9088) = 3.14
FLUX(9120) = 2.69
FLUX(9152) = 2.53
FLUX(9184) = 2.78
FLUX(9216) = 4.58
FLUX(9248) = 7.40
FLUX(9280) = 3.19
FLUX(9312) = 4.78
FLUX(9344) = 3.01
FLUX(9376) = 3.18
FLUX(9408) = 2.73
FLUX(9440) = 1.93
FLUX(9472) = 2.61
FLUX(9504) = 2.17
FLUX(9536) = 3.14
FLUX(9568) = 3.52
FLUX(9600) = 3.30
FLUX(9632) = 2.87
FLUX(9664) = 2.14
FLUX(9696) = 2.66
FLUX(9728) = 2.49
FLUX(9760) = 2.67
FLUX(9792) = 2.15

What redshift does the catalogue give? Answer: 0.41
